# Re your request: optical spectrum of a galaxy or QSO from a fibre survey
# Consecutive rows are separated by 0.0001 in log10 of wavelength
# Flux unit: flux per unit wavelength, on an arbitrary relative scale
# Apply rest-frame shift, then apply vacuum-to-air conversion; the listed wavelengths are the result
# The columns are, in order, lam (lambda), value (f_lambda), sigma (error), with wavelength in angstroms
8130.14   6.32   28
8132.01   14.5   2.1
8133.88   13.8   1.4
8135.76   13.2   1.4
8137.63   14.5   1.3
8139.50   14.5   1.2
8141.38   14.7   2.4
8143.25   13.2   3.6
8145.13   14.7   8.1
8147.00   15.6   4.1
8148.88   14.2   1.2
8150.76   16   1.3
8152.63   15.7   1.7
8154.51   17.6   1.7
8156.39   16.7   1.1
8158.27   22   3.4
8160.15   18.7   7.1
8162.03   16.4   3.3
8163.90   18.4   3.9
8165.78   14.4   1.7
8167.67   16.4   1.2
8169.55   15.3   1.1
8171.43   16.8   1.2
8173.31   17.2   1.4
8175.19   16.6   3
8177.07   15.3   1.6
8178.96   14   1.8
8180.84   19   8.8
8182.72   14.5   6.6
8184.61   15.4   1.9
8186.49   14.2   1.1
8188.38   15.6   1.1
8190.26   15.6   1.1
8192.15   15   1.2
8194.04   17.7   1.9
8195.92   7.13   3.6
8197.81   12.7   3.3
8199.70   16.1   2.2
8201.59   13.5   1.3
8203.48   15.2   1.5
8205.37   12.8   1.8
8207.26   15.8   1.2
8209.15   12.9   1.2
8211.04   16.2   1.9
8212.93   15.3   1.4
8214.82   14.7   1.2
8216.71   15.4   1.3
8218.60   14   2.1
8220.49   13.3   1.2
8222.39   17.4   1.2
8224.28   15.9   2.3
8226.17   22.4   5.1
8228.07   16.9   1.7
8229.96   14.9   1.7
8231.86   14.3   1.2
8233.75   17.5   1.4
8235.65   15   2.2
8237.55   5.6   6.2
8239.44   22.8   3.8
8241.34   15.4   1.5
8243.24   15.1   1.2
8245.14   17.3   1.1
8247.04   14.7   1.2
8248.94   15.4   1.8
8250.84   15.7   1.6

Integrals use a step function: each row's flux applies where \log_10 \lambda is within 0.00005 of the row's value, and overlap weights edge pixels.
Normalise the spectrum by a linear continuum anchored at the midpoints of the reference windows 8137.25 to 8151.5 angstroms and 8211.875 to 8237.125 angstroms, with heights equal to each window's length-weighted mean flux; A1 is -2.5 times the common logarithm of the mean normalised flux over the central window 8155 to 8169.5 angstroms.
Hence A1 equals -0.17 mag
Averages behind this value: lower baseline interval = 14.7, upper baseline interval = 15.7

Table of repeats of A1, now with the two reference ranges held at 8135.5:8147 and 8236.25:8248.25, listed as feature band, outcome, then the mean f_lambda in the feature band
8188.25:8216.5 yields 0.031 mag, 14.4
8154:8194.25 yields -0.131 mag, 16.5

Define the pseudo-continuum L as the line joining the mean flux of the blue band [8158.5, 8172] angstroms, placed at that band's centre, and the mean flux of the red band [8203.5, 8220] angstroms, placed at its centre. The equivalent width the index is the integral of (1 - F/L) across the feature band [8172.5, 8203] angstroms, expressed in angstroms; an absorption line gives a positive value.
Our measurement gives 1.7 angstroms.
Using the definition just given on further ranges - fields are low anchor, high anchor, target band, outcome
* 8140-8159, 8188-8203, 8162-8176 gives -1.2 angstroms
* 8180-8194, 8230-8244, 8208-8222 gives 0.6 angstroms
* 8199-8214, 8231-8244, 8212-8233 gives -1.4 angstroms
